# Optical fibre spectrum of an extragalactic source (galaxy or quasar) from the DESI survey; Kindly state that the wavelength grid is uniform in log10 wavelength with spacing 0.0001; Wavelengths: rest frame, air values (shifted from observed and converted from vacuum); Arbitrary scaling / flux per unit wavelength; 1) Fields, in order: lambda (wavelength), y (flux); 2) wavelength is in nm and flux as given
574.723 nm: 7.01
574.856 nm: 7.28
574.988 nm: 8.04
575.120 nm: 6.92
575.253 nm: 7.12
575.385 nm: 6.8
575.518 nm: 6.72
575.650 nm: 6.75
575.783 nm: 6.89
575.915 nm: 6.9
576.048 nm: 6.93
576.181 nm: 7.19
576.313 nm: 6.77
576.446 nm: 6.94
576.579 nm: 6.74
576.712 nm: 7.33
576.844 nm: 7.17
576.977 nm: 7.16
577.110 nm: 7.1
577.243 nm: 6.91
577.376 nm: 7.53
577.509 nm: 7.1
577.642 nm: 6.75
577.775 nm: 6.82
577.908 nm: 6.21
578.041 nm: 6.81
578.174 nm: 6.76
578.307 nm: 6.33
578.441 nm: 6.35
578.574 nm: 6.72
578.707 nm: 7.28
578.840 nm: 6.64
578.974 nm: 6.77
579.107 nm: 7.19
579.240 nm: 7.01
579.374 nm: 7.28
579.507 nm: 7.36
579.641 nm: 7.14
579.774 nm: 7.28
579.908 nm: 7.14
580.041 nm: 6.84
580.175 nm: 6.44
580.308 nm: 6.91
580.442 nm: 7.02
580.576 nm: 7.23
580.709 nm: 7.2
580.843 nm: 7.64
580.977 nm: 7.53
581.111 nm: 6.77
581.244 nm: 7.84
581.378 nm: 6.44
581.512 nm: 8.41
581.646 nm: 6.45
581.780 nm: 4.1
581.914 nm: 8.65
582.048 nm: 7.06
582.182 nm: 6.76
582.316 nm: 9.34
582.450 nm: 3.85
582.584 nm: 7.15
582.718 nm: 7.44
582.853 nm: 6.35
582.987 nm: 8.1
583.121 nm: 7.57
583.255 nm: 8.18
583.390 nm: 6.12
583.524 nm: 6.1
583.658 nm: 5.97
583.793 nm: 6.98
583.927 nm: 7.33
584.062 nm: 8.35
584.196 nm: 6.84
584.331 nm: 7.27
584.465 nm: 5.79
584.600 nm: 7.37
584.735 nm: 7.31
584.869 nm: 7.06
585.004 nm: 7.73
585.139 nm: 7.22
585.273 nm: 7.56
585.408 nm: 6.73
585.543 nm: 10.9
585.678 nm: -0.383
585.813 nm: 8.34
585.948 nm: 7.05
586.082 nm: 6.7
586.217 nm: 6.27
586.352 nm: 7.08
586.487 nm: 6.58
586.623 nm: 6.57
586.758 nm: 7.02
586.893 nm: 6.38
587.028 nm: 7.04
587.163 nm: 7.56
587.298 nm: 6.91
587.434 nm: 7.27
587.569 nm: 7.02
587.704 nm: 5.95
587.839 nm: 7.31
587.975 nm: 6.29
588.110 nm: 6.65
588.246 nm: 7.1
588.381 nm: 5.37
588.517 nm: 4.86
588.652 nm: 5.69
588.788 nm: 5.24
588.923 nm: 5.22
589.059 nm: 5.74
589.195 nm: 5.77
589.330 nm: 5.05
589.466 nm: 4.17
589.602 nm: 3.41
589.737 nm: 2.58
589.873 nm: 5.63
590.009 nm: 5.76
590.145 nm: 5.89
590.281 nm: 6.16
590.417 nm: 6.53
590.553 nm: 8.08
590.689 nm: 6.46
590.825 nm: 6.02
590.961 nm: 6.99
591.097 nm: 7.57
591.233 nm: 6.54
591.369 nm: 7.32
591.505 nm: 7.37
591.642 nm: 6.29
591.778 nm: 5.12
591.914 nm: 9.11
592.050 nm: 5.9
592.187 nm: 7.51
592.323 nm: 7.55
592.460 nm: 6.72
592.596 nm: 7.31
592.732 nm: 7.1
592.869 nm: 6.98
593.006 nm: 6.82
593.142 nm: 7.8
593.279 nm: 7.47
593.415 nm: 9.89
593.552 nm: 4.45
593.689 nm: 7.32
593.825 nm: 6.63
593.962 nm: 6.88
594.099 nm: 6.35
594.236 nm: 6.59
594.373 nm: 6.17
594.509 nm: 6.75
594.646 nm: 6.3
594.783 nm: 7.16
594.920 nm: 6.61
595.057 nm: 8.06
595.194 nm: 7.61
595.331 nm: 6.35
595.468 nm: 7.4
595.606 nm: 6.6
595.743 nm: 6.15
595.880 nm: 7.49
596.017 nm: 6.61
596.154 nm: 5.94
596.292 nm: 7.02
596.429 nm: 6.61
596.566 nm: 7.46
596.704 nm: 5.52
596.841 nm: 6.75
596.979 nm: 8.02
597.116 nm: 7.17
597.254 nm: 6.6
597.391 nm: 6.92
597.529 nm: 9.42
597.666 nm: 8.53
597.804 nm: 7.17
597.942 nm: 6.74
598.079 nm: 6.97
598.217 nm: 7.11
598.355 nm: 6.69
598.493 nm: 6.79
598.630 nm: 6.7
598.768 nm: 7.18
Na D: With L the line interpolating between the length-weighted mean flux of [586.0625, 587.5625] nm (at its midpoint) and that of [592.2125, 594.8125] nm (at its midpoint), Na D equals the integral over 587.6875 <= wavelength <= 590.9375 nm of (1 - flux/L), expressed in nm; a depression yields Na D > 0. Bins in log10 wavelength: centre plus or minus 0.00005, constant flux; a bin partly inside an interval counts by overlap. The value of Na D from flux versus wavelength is 0.56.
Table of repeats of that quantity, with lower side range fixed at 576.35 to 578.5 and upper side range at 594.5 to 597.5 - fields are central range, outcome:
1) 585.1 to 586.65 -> 0.039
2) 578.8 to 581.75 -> -0.088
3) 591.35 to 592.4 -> -0.017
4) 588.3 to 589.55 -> 0.301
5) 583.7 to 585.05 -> -0.056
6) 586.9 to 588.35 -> 0.009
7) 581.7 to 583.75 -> 0.010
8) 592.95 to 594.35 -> -0.019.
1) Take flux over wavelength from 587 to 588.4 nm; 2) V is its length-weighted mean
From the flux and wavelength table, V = 6.81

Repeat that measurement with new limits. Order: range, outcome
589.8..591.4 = 6.55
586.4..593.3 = 6.4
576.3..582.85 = 6.97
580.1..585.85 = 6.99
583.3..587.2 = 6.86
